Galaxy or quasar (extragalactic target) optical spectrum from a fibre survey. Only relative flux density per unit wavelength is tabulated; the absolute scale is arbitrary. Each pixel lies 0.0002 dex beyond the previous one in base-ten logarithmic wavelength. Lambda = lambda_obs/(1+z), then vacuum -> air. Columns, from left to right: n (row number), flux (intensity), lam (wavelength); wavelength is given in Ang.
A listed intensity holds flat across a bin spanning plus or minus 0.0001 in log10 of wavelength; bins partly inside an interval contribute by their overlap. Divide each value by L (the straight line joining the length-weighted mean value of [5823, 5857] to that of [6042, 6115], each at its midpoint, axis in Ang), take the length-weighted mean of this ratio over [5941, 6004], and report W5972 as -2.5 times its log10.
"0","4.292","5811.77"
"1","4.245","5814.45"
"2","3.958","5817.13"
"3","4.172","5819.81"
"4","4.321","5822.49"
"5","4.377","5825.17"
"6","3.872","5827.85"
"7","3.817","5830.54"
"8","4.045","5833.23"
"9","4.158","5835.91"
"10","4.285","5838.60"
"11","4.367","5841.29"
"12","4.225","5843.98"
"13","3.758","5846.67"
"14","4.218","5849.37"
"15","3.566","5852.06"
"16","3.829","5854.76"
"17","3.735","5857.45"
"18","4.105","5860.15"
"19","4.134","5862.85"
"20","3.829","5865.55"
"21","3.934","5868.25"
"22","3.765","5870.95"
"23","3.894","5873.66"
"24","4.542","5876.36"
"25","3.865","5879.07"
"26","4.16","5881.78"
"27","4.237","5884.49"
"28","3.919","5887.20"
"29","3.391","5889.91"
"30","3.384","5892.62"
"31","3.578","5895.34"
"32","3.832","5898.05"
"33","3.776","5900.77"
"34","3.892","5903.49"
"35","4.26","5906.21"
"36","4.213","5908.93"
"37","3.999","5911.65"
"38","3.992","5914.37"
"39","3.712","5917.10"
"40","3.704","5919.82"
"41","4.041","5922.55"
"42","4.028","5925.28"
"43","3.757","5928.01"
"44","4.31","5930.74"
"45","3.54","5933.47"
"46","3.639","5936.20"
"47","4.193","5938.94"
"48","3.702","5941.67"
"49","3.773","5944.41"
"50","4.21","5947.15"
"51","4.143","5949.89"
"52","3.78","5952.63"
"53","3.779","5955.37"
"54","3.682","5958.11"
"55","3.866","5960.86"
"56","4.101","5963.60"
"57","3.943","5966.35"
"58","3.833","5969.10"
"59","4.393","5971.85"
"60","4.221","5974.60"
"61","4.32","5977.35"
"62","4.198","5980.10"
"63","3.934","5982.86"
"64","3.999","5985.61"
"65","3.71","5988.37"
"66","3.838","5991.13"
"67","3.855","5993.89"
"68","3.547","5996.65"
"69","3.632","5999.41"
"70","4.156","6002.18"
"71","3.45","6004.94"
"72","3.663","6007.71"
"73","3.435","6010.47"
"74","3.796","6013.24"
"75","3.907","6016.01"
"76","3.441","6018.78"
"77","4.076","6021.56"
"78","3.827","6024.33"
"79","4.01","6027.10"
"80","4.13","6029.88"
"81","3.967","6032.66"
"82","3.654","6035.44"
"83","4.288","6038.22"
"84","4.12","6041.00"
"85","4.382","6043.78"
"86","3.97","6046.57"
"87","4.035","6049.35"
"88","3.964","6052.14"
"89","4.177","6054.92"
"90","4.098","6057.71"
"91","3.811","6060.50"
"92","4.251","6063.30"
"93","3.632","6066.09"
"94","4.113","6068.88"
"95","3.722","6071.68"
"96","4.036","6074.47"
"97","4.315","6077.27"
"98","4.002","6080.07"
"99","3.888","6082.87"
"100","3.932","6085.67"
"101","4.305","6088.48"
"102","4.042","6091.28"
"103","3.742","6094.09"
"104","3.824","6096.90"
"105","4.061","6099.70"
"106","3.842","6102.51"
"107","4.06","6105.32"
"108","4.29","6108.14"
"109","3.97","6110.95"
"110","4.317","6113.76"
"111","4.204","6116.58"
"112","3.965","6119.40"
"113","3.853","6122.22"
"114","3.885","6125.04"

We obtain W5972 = 0.03 mag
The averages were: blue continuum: 4.04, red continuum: 4.03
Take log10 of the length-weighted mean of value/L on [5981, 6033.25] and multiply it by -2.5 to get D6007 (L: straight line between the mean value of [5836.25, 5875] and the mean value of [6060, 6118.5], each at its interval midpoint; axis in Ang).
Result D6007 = 0.054 mag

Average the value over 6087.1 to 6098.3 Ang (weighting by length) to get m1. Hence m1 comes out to 3.98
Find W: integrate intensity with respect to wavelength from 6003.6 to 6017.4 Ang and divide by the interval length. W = 3.65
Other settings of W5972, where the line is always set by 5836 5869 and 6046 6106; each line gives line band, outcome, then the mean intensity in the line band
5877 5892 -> 0.02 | 3.92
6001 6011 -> 0.09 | 3.69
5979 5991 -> 0.02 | 3.94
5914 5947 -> 0.03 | 3.87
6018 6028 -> 0.04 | 3.85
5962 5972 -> -0.01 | 4.02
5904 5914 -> -0.03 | 4.12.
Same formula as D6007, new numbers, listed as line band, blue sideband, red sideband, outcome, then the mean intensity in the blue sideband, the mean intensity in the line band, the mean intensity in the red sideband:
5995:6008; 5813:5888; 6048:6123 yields 0.094 mag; 4.05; 3.69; 4.02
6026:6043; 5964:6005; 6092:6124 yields -0.017 mag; 3.95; 4.04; 4.01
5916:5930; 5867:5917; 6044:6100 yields 0.017 mag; 3.92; 3.87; 4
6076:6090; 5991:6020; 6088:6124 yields -0.036 mag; 3.7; 4.09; 4.03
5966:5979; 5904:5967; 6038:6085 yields -0.053 mag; 3.93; 4.16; 4.04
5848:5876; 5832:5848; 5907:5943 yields 0.043 mag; 4.14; 3.92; 3.92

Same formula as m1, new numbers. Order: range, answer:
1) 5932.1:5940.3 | 3.79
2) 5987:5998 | 3.74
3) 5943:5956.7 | 3.94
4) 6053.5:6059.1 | 4.14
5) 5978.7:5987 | 4.04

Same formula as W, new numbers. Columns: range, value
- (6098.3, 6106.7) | 3.99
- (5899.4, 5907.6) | 3.97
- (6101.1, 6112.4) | 4.04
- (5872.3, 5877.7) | 4.22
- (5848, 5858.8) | 3.84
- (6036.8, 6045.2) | 4.26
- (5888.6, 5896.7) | 3.45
